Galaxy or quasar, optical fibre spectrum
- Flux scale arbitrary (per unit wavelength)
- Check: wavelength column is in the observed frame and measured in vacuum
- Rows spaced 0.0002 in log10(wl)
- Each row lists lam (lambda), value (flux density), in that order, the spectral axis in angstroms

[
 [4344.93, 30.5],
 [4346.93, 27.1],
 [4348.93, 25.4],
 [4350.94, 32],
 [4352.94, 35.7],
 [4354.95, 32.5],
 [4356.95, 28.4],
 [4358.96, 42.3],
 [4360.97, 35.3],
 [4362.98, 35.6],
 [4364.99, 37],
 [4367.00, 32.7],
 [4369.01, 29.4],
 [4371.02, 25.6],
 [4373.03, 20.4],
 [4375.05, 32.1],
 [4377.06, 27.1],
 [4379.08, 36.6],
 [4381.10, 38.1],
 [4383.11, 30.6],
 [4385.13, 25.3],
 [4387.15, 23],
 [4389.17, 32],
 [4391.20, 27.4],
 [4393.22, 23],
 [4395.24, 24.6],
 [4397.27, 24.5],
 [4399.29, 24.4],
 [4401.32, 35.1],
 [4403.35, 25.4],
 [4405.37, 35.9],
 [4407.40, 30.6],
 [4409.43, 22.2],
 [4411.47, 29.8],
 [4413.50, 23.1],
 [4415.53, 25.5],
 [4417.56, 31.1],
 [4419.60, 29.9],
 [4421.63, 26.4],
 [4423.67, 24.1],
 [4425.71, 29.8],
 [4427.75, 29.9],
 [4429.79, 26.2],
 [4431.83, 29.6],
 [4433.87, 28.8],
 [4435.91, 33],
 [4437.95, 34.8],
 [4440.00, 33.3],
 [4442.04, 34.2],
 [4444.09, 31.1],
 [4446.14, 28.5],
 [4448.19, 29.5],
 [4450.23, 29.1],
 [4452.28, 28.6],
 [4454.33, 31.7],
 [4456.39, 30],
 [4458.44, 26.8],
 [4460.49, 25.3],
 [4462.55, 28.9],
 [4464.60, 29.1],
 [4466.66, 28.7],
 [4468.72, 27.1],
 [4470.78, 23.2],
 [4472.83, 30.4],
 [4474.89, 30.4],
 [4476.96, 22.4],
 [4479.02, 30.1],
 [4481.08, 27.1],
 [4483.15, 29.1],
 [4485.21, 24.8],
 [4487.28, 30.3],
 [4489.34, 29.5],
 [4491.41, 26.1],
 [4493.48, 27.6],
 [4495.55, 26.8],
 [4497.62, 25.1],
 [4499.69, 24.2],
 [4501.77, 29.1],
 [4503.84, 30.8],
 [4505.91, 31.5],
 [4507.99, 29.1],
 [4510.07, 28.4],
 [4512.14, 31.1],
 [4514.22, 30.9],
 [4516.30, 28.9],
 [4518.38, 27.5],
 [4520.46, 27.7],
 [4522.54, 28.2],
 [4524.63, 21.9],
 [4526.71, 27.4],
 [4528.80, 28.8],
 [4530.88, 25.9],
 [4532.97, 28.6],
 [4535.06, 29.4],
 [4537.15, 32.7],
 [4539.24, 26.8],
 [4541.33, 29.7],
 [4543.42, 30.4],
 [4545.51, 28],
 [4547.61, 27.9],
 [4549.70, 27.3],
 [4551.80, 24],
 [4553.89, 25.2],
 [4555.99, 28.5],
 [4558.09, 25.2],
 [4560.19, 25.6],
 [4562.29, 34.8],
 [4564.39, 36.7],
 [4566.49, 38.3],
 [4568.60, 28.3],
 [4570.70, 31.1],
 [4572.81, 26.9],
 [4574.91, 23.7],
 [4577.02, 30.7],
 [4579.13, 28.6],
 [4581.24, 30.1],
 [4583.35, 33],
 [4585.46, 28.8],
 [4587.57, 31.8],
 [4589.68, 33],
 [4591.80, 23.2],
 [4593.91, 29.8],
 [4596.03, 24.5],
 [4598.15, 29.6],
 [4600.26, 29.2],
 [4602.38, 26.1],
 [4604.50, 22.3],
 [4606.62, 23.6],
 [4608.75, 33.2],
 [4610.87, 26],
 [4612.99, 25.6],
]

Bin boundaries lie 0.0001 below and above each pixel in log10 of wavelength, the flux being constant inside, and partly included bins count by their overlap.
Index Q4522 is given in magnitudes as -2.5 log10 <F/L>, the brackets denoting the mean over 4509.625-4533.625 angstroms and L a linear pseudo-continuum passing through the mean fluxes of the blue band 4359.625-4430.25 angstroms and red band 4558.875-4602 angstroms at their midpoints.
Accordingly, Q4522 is 0.06 mag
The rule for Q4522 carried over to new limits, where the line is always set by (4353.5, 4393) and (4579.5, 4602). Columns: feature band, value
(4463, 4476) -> 0.08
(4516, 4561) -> 0.08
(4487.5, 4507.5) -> 0.07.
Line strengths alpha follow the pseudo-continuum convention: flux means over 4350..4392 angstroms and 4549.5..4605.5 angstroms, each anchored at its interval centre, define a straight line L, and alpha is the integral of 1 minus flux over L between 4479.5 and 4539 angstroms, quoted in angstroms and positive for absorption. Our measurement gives 2.97 angstroms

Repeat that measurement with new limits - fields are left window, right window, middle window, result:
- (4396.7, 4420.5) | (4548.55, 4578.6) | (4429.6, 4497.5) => -0.8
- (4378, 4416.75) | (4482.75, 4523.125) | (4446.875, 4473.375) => 0.0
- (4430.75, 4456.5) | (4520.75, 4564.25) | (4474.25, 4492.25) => 1.2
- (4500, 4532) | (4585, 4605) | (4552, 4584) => -1.7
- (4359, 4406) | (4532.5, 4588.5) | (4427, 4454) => -0.8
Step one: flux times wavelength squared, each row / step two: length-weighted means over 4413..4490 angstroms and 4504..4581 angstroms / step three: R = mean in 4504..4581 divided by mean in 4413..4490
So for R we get 1.0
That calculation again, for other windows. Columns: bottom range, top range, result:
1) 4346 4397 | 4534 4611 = 1.04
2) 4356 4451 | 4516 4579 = 1.03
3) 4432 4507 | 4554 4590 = 1.09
